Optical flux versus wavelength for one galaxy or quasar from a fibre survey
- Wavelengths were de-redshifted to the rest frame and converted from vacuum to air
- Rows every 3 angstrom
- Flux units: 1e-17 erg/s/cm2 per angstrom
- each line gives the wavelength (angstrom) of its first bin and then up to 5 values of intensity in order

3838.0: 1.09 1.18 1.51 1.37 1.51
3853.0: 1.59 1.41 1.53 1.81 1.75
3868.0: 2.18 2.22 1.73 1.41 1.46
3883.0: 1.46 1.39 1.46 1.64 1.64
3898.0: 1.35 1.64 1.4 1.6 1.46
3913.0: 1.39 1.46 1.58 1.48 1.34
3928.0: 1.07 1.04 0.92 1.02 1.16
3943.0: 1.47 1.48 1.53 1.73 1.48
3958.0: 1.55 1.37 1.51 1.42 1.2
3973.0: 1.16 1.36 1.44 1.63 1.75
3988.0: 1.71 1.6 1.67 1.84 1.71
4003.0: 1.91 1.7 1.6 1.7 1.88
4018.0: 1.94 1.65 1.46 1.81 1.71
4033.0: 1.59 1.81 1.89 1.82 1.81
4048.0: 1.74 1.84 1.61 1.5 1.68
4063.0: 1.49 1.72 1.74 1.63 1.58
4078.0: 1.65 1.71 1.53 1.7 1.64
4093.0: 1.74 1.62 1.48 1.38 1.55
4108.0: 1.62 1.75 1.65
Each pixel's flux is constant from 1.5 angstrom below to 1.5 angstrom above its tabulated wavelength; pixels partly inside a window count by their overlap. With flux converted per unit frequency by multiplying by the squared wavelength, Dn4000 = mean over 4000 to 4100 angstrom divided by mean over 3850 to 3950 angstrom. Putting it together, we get 1.23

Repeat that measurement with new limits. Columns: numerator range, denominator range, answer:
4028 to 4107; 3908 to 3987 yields 1.27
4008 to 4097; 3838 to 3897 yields 1.18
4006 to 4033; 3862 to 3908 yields 1.13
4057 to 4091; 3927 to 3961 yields 1.32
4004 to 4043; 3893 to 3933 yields 1.30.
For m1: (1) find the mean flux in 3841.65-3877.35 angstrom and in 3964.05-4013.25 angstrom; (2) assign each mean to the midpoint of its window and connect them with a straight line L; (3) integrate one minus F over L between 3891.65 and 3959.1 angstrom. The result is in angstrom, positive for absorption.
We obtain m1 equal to 9.1 angstrom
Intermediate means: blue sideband 1.67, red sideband 1.58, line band 1.41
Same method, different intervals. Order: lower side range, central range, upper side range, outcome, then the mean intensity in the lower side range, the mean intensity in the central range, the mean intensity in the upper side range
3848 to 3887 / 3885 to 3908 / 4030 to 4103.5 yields 1.9 angstrom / 1.65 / 1.52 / 1.66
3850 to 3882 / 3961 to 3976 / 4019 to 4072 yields 3.2 angstrom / 1.7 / 1.33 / 1.7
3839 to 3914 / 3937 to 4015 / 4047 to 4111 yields 2.5 angstrom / 1.56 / 1.54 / 1.63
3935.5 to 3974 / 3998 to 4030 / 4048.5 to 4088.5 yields -4.4 angstrom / 1.39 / 1.74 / 1.65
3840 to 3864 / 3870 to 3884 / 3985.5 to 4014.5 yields -1.0 angstrom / 1.5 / 1.64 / 1.72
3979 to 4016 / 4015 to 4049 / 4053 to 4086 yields -1.7 angstrom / 1.71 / 1.75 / 1.62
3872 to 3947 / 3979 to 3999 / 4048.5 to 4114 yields -2.3 angstrom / 1.41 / 1.68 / 1.63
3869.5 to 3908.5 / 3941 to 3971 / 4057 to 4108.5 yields 2.1 angstrom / 1.57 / 1.47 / 1.61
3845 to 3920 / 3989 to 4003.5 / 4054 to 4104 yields -1.2 angstrom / 1.58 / 1.73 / 1.61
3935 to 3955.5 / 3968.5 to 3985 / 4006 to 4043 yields 1.5 angstrom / 1.39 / 1.39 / 1.74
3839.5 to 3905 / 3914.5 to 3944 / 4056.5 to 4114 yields 6.3 angstrom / 1.58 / 1.25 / 1.62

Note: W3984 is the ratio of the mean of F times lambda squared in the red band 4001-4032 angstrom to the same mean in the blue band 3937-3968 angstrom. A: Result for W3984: 1.23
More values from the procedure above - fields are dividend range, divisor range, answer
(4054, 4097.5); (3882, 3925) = 1.20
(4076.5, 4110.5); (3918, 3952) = 1.34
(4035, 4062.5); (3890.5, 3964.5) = 1.31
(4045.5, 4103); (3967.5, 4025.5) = 1.05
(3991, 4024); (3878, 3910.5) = 1.23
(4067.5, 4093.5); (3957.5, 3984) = 1.24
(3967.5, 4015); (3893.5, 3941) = 1.24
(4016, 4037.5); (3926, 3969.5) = 1.33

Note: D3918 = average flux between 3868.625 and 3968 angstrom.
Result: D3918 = 1.46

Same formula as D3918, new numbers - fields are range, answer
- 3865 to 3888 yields 1.69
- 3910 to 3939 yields 1.26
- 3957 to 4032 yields 1.61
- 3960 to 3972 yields 1.37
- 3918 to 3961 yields 1.34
